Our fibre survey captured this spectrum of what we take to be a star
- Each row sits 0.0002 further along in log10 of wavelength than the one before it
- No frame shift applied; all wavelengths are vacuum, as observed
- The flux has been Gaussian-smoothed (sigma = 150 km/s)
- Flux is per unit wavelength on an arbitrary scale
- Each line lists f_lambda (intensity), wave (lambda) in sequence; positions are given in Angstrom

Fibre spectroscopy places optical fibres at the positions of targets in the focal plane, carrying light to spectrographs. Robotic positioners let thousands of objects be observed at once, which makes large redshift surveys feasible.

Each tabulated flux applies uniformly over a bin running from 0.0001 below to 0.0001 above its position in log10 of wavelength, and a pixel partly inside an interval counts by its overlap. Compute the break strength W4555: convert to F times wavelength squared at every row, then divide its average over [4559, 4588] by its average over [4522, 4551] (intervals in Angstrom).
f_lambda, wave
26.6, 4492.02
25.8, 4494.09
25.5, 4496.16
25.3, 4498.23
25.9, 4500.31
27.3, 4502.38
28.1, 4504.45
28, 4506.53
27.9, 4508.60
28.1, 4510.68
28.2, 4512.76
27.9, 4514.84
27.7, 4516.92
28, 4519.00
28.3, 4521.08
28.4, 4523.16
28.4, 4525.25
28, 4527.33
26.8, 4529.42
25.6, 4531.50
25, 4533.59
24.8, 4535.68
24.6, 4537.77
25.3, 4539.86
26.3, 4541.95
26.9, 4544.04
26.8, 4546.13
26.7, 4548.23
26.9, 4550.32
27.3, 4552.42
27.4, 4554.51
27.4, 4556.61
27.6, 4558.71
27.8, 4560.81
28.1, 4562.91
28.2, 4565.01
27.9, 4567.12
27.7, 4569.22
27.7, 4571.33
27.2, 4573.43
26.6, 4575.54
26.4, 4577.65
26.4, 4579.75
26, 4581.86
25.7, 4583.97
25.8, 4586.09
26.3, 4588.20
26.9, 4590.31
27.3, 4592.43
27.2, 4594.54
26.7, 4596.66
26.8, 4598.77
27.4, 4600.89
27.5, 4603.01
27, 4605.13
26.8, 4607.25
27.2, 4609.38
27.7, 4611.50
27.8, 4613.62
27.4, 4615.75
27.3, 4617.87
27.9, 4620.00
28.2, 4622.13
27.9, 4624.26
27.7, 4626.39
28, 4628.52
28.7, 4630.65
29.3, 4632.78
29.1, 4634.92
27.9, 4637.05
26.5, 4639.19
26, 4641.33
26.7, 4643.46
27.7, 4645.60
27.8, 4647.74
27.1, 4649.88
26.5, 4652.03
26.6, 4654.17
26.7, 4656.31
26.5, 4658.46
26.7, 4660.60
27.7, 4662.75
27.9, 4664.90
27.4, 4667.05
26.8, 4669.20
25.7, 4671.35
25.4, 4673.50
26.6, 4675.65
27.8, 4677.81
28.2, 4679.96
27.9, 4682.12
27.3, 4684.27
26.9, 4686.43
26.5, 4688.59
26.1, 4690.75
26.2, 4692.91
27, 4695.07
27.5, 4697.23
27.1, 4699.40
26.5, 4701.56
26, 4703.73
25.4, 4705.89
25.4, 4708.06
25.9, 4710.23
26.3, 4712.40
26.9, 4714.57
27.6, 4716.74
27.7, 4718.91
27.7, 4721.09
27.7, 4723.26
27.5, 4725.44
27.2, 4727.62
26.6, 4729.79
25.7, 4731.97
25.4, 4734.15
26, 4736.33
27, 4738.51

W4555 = 1.04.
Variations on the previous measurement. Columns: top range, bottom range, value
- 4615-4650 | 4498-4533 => 1.06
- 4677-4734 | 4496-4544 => 1.08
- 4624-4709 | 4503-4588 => 1.05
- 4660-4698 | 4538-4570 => 1.05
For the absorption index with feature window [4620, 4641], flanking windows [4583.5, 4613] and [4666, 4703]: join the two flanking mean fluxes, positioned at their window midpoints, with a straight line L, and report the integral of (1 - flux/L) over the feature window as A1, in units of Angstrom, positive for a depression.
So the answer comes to -0.90 Angstrom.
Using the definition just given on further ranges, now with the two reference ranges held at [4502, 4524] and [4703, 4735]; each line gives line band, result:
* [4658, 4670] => -0.1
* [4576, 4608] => 0.9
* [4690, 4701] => 0.0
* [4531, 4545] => 1.2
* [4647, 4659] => 0.1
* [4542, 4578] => 0.5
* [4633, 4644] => -0.1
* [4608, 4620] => -0.1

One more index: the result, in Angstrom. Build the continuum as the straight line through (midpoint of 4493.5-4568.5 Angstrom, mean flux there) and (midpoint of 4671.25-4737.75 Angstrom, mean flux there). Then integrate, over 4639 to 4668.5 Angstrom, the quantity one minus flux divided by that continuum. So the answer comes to -0.2 Angstrom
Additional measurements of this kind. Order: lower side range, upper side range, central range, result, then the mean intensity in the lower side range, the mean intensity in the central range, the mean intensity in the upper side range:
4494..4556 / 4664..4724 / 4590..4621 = -0.45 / 26.9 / 27.3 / 26.8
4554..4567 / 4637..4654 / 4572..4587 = 0.67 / 27.8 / 26.3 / 26.9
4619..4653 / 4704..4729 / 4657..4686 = 0.26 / 27.7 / 27.1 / 26.8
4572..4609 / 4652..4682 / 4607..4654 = -1.33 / 26.7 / 27.6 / 26.9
